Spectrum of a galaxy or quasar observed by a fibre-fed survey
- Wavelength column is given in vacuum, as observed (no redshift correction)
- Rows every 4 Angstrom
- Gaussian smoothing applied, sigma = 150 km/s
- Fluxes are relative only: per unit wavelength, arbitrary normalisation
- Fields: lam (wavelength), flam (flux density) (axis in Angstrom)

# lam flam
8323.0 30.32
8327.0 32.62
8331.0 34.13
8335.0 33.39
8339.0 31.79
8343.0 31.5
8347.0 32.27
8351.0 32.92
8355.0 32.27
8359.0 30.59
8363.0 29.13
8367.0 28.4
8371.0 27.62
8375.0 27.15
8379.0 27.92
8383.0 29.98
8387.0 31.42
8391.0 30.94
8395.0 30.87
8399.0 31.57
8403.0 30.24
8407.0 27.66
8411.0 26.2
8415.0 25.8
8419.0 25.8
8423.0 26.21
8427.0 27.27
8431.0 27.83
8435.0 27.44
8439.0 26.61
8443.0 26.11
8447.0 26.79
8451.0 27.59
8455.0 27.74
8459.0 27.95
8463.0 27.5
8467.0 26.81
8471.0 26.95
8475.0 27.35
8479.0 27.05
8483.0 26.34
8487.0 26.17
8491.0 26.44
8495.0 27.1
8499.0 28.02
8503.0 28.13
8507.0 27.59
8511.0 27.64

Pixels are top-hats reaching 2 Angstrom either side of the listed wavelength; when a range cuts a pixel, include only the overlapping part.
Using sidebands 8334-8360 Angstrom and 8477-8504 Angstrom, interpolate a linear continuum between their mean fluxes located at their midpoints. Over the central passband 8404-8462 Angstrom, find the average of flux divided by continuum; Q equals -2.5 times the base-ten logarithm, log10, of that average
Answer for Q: 0.08 mag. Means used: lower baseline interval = 32.1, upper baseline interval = 27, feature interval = 27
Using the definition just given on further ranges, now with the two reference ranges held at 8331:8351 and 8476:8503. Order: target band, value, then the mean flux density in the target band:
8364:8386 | 0.10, 28.4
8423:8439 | 0.07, 27.2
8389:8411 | 0.02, 29.9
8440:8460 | 0.05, 27.2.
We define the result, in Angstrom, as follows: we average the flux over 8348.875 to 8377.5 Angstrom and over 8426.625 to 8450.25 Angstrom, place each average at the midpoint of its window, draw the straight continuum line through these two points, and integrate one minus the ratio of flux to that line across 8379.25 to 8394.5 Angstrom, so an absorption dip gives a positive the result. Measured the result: -0.85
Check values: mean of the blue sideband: 29.7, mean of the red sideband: 27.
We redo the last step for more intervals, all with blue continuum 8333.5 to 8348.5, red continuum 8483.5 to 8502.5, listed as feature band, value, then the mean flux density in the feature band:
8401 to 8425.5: 2.3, 27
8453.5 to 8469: 0.3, 27.5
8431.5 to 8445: 0.9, 26.8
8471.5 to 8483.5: 0.2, 27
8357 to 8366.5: 0.6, 29.6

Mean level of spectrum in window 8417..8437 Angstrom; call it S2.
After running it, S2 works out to 26.9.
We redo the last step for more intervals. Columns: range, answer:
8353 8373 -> 29.6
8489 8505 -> 27.4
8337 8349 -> 31.9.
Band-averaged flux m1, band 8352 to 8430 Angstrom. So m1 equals 28.8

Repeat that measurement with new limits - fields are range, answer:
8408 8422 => 26.1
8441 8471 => 27.2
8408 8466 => 26.9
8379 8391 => 30.3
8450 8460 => 27.8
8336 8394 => 30.3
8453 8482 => 27.3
